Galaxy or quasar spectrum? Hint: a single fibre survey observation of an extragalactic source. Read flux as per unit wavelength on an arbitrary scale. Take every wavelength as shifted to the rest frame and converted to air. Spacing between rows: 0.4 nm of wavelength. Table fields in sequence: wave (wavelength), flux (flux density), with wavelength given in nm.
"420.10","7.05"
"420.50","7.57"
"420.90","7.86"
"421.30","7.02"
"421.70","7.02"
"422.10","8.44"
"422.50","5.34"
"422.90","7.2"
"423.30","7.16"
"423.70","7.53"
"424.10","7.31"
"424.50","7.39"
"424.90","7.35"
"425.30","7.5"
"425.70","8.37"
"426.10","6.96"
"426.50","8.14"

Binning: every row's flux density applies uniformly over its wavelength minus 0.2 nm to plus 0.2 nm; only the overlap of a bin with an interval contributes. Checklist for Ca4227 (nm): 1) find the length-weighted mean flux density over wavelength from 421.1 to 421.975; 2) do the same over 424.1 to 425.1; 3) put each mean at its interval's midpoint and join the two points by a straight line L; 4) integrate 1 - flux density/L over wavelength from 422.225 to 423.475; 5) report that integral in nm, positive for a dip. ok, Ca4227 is 0.098 nm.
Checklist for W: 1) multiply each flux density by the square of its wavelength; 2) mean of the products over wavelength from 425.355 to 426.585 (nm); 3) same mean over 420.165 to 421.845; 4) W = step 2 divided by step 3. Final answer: 1.1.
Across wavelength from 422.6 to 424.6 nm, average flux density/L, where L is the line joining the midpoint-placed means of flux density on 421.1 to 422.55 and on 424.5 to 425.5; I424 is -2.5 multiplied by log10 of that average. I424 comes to 0.011 mag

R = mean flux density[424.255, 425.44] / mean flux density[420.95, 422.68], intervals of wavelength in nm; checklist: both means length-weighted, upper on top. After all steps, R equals 1.05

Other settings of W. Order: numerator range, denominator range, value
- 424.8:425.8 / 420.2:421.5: 1.06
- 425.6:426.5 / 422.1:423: 1.18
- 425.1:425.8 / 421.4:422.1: 1.08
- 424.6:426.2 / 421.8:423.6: 1.09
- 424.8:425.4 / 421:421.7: 1.06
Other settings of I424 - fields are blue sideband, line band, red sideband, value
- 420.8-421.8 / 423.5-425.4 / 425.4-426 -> 0.05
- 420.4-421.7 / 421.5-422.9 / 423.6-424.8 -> 0.07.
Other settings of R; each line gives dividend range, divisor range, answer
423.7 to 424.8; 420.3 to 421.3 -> 0.97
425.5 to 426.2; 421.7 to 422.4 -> 1.02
